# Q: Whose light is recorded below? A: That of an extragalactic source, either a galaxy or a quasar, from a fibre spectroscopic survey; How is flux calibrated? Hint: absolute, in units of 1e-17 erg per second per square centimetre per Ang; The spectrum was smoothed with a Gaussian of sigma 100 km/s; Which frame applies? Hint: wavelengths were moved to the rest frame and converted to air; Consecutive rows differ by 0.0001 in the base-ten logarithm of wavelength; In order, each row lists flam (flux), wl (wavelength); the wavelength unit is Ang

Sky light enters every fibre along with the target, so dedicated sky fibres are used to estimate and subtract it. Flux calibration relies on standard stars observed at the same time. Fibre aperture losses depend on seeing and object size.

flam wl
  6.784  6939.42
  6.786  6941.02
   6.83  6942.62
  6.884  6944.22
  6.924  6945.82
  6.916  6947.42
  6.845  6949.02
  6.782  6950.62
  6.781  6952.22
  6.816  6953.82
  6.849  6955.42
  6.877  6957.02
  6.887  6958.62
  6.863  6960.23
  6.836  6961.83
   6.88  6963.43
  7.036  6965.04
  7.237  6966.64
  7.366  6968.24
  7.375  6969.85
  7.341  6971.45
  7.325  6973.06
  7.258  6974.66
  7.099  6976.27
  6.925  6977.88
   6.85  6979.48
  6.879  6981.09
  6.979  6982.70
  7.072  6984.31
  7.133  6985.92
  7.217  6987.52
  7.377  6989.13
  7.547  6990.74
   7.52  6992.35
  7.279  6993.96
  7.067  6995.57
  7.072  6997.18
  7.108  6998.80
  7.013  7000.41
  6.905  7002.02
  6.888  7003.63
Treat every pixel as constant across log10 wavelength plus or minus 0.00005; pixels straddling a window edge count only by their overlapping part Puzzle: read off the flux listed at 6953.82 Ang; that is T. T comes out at 6.816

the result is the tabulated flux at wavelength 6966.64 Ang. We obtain 7.237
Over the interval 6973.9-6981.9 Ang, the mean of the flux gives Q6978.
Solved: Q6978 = 7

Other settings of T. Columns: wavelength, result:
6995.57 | 7.067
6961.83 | 6.836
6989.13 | 7.377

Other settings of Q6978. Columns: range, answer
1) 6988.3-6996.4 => 7.36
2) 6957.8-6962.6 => 6.86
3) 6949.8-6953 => 6.78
